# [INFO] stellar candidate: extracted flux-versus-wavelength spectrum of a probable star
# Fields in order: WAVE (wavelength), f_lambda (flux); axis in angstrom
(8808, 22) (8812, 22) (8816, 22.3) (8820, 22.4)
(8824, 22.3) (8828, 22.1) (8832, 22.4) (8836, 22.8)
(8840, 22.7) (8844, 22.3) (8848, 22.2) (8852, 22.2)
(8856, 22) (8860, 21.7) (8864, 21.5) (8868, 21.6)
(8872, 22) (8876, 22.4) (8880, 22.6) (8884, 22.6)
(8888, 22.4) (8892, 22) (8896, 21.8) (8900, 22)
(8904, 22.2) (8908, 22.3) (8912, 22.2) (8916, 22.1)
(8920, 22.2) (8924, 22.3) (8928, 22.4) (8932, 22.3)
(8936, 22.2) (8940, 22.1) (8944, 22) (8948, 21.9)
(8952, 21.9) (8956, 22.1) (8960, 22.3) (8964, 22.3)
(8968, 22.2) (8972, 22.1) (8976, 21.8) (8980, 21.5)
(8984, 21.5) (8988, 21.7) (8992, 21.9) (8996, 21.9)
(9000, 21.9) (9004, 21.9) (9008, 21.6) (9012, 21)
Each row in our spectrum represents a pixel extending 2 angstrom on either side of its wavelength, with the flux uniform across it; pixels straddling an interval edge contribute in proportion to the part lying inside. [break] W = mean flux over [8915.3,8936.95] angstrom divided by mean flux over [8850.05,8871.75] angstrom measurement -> 1.0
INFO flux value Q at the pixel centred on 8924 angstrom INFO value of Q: 22.3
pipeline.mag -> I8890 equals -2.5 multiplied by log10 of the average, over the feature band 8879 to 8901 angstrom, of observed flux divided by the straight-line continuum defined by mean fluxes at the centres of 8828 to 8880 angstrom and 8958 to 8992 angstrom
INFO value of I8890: -0.01 mag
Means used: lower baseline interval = 22.2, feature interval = 22.2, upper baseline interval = 21.9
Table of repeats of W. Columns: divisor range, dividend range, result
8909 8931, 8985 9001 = 0.98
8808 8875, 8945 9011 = 0.99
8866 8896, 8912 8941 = 1.00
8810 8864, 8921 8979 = 1.00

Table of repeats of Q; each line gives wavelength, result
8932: 22.3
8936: 22.2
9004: 21.9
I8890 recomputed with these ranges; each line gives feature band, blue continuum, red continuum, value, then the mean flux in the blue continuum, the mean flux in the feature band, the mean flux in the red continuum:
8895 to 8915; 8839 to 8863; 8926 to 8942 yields 0.005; 22.1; 22.1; 22.2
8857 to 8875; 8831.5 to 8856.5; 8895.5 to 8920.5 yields 0.027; 22.4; 21.8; 22.1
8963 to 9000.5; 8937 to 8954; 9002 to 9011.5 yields -0.005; 22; 21.9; 21.6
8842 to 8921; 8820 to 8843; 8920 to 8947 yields 0.010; 22.4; 22.1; 22.2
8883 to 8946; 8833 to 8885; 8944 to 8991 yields -0.006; 22.2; 22.2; 21.9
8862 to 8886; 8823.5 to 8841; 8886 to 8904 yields 0.004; 22.5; 22.1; 22.1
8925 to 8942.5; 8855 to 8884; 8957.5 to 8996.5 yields -0.014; 22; 22.2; 21.9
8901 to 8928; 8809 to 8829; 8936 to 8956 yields -0.008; 22.2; 22.2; 22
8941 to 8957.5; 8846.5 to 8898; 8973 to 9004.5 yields -0.005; 22.1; 22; 21.8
